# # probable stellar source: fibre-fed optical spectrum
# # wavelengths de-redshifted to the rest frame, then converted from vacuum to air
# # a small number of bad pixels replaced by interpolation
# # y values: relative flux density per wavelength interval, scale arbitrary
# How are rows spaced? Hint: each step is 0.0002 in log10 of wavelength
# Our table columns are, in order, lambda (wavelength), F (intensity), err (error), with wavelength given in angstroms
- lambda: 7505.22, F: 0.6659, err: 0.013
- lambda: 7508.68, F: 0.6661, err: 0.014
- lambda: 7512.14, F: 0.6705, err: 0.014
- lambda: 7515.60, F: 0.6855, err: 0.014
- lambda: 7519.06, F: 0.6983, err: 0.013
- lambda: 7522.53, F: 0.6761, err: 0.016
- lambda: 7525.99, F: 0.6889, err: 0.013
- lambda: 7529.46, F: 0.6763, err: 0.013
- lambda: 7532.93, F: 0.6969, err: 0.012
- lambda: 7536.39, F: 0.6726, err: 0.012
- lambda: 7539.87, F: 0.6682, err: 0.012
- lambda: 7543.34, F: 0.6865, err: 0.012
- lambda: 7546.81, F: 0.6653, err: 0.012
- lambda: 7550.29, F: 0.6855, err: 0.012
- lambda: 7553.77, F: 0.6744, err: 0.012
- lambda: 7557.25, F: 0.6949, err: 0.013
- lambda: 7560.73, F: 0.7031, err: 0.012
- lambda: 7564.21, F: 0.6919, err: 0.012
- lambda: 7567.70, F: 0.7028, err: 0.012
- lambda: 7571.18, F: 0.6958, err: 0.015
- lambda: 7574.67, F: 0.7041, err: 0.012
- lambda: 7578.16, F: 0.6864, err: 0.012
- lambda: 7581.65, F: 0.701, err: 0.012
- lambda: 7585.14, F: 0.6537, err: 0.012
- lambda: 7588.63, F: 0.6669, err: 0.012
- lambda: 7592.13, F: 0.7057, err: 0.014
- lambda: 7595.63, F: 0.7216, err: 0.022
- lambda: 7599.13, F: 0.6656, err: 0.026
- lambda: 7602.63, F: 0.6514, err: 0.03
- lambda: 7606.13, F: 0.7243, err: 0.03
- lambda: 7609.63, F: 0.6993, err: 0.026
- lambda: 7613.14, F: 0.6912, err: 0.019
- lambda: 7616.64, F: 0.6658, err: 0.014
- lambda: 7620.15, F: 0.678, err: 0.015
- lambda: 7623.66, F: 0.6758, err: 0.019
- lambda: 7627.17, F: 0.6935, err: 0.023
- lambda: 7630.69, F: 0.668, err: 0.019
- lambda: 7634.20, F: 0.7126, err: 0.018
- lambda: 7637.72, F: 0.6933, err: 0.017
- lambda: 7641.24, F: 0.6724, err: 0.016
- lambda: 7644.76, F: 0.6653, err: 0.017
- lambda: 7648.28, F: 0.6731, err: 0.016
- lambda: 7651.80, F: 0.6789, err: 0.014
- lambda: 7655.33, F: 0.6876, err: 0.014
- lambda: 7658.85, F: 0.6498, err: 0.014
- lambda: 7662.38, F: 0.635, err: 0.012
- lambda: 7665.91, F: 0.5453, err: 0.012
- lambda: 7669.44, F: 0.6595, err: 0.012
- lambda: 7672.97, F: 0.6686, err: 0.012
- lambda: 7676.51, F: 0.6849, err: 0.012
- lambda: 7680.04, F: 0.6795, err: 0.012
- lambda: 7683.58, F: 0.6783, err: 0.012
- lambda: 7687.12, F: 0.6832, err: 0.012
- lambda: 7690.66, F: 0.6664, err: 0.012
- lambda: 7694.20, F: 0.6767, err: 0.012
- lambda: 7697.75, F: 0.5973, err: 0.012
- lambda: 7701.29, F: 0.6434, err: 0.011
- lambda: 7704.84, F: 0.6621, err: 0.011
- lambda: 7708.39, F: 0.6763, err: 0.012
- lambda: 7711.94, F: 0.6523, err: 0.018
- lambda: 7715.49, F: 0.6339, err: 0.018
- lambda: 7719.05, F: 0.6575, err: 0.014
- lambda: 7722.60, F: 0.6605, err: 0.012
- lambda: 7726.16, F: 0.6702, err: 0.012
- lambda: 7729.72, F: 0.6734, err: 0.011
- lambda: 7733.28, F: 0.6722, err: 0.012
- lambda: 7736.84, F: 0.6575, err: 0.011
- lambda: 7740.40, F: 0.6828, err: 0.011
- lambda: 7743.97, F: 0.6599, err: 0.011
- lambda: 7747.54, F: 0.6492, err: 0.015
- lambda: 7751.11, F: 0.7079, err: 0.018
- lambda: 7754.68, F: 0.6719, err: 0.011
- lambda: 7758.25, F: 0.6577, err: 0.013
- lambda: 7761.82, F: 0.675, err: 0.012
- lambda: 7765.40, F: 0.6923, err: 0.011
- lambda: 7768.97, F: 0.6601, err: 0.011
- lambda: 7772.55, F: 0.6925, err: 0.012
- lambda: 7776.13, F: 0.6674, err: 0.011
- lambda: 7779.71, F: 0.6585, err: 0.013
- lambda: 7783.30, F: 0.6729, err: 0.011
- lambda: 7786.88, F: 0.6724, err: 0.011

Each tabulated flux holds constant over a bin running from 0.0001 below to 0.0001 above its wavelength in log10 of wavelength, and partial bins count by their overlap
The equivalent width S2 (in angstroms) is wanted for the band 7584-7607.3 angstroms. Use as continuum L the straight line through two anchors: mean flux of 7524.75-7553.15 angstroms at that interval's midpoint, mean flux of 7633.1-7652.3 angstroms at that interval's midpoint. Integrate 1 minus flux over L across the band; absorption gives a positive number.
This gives -0.1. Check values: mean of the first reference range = 0.68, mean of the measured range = 0.684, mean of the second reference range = 0.682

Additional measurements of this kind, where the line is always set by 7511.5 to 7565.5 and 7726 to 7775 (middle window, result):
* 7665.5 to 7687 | 0.5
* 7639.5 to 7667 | 1.0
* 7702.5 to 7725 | 0.6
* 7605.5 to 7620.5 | -0.2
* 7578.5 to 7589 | 0.1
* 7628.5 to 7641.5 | -0.2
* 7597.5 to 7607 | 0.1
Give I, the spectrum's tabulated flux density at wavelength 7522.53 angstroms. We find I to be 0.6761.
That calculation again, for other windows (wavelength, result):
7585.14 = 0.6537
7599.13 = 0.6656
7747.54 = 0.6492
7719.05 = 0.6575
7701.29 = 0.6434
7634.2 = 0.7126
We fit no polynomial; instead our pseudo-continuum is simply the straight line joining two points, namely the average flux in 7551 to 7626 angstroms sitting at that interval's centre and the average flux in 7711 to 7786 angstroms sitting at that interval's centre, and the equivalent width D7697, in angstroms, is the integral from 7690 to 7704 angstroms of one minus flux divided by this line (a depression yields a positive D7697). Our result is 0.6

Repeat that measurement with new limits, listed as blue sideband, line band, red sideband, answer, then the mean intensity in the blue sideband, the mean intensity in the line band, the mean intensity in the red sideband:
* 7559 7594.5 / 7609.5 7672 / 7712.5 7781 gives 1.34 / 0.692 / 0.668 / 0.668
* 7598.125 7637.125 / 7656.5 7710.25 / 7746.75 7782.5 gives 2.04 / 0.685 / 0.654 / 0.674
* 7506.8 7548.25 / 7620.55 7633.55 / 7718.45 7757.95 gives -0.14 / 0.679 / 0.682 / 0.669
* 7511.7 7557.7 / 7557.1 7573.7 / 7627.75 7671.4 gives -0.54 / 0.681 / 0.698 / 0.663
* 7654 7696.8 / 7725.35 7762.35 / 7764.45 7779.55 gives -0.01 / 0.658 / 0.671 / 0.676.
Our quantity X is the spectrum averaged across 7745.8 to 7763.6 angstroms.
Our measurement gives 0.673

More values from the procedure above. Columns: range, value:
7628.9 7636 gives 0.69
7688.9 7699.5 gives 0.647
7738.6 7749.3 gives 0.664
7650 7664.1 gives 0.663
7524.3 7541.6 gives 0.68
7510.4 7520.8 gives 0.684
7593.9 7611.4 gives 0.692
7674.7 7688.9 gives 0.681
